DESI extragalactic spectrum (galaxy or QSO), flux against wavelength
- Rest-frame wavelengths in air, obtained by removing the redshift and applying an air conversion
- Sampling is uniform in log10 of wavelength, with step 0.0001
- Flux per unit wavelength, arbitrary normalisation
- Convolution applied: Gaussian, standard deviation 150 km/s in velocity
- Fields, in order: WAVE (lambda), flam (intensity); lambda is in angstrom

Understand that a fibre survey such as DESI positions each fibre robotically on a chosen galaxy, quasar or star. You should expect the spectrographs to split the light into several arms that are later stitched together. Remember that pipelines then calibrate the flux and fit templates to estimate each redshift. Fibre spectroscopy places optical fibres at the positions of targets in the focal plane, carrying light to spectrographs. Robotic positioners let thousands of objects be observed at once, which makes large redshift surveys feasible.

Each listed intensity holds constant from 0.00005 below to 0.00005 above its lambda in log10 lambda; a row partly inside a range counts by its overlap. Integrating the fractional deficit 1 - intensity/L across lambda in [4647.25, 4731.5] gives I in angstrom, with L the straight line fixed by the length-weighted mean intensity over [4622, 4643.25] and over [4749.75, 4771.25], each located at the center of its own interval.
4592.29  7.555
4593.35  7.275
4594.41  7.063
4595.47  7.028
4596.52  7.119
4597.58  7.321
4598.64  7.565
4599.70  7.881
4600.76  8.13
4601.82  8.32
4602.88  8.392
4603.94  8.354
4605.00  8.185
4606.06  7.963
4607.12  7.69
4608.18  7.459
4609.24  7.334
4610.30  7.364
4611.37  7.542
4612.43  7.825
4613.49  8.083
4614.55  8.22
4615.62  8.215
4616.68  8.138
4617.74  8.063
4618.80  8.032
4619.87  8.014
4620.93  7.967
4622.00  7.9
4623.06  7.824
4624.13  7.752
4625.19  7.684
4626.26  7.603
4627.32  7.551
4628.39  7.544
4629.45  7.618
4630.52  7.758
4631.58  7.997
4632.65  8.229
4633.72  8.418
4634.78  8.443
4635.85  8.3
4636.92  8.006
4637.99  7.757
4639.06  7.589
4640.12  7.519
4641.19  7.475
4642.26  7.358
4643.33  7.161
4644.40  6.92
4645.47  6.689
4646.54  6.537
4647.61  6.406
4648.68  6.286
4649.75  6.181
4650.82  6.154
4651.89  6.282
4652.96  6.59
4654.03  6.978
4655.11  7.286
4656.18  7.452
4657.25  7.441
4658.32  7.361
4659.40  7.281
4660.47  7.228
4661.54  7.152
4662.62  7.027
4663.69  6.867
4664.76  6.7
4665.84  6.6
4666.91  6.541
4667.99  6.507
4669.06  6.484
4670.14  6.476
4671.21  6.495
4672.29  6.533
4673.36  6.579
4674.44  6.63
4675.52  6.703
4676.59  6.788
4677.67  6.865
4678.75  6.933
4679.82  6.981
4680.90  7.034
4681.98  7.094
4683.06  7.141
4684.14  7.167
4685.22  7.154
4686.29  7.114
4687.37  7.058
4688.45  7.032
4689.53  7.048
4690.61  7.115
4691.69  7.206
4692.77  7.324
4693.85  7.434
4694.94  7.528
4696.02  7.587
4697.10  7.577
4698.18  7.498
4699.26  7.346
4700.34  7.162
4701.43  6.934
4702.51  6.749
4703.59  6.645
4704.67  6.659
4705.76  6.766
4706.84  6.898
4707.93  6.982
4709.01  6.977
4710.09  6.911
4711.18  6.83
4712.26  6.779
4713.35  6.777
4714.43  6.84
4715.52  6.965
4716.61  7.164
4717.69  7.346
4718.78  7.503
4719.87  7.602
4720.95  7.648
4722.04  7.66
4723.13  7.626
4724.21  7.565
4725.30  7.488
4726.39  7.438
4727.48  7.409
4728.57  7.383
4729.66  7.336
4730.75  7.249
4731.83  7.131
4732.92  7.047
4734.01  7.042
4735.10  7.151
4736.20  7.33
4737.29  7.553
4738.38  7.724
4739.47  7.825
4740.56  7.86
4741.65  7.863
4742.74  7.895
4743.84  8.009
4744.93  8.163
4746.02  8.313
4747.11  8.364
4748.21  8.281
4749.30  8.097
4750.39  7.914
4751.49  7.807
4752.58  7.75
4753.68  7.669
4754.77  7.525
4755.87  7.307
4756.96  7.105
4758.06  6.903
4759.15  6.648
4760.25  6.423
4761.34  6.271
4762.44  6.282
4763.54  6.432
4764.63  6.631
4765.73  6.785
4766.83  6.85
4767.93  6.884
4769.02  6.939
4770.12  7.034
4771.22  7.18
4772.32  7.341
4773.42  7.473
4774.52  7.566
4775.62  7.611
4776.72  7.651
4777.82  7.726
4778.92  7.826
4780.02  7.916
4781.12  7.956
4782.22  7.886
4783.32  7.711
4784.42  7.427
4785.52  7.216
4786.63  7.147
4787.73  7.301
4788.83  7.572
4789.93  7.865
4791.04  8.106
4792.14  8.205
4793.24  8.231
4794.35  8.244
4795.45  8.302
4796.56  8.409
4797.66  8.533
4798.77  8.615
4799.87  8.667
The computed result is 4.8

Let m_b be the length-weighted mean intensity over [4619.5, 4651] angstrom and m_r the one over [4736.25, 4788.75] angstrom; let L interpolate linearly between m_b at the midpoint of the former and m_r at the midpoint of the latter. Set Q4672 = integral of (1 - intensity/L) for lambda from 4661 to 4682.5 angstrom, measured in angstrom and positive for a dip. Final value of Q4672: 2.1 angstrom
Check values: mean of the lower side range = 7.5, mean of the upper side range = 7.45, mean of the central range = 6.75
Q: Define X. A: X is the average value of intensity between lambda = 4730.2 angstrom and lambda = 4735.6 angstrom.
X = 7.13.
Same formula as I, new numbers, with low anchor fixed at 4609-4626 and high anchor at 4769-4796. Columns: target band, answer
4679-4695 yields 1.3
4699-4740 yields 2.9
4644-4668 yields 3.1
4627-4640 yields -0.1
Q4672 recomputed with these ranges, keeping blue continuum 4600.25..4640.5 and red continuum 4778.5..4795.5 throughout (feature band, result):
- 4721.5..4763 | 1.8 angstrom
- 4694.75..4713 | 1.9 angstrom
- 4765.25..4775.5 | 0.9 angstrom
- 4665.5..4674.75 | 1.6 angstrom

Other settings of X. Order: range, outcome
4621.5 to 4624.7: 7.83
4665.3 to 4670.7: 6.52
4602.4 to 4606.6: 8.22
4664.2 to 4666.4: 6.66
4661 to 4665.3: 6.94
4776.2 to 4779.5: 7.74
